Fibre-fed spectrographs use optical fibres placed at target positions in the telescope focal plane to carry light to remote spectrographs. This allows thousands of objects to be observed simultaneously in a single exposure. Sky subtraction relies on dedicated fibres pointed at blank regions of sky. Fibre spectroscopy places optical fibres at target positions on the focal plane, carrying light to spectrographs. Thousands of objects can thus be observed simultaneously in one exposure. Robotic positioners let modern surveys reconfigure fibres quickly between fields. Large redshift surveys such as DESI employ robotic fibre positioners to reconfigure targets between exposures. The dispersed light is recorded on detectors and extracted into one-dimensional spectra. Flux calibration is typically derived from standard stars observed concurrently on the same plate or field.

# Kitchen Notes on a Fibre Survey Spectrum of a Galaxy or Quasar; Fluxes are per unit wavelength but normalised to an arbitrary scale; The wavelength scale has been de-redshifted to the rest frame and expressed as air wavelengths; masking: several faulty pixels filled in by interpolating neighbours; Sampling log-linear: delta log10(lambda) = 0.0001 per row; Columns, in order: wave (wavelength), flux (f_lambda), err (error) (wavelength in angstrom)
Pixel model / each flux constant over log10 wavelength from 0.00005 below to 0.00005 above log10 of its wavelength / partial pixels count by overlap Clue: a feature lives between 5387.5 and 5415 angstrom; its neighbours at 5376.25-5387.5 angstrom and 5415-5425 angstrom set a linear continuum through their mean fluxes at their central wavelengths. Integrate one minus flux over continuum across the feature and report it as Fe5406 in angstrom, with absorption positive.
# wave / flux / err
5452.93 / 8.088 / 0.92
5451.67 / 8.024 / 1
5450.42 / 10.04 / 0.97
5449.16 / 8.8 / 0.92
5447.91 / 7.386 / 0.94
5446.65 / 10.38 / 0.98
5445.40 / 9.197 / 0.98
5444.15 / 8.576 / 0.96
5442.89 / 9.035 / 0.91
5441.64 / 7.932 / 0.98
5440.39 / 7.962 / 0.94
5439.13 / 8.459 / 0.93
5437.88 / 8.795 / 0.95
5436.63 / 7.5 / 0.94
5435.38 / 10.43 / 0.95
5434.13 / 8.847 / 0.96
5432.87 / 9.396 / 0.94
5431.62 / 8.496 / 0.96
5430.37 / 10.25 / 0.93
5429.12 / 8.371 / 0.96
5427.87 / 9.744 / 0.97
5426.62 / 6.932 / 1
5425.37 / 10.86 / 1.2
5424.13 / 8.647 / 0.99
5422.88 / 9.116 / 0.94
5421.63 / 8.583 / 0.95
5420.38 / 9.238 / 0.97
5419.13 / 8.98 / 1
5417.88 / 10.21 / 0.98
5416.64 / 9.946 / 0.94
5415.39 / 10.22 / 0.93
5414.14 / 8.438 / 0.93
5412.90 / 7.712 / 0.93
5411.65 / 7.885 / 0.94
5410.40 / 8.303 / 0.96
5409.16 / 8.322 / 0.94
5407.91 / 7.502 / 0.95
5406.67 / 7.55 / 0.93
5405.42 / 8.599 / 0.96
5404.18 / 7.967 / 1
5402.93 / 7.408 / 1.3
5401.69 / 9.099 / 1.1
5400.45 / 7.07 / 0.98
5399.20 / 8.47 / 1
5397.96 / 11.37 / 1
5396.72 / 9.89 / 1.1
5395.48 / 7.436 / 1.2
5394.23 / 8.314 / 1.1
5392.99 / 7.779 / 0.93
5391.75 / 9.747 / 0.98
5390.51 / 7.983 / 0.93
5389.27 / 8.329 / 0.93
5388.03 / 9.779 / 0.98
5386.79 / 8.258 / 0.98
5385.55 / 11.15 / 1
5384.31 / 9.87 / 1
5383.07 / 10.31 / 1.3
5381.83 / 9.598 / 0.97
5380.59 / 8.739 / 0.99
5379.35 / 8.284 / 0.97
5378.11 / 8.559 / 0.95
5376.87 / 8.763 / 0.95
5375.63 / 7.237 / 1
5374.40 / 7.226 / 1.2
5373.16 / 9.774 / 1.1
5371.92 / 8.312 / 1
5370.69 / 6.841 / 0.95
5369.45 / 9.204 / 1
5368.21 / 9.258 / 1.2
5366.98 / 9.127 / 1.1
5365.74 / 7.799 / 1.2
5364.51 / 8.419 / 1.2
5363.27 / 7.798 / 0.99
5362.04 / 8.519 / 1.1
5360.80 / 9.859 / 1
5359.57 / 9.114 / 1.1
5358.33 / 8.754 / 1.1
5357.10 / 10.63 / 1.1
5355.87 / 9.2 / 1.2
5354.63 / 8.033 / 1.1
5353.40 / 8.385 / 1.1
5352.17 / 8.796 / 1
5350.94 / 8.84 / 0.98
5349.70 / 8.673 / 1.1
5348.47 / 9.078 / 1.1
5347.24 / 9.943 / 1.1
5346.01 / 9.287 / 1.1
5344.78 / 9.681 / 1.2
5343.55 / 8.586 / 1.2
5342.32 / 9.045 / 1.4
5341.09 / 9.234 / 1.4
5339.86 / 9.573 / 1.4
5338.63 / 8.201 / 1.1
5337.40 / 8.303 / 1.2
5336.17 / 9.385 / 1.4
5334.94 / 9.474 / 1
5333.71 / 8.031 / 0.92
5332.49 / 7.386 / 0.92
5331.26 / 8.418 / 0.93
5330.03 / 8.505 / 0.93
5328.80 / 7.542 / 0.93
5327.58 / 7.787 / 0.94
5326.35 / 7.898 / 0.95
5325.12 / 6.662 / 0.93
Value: 2.7 angstrom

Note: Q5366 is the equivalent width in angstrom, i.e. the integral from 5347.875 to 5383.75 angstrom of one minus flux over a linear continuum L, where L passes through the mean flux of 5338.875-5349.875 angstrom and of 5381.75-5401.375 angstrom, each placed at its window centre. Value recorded 1.7 angstrom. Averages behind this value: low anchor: 9.23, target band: 8.73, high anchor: 9.07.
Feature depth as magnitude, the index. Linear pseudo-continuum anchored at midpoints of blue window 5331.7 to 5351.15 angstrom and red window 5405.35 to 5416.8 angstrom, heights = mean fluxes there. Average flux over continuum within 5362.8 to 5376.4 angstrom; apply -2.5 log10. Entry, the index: 0.05 mag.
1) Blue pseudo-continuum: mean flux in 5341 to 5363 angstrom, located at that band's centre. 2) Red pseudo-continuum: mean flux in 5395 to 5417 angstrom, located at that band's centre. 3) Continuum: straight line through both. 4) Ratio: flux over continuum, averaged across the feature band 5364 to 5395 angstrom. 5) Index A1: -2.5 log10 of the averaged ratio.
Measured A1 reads 0.00 mag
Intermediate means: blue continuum 9.07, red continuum 8.5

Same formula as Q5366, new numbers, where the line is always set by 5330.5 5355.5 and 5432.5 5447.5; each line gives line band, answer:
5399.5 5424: 0.8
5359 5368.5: 0.1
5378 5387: -0.6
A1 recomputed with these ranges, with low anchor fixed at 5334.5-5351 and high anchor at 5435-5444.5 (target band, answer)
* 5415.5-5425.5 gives -0.09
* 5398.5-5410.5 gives 0.09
